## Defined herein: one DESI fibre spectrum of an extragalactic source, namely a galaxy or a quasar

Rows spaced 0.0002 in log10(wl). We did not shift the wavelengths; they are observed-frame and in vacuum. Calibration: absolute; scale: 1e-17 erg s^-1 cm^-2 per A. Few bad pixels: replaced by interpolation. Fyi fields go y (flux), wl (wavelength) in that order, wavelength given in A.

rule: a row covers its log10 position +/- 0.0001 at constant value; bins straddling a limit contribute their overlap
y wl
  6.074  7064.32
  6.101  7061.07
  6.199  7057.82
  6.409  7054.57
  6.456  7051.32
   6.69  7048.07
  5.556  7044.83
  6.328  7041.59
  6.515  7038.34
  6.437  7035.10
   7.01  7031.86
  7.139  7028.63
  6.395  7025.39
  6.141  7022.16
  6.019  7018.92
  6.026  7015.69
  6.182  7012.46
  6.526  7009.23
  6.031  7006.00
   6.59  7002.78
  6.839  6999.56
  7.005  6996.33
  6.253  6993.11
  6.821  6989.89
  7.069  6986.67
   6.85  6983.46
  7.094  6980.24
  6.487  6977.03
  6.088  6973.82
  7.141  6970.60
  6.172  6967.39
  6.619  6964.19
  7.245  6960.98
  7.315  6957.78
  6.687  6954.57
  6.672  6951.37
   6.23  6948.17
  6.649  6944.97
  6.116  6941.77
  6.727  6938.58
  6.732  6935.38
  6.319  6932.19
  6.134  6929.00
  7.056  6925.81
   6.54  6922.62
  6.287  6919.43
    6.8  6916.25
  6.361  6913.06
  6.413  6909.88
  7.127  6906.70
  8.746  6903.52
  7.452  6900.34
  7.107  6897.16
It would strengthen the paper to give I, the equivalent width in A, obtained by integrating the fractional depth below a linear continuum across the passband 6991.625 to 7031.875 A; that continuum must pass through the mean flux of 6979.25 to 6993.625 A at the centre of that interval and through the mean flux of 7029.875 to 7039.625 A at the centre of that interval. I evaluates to 1.8 A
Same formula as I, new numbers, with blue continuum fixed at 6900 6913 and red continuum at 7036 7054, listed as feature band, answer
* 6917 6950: 2.9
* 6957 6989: 0.2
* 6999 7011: 0.3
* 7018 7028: 0.3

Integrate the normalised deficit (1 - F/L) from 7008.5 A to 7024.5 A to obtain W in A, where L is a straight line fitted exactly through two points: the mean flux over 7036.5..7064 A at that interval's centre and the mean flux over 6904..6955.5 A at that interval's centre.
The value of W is 0.5 A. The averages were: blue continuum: 6.6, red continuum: 6.27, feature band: 6.17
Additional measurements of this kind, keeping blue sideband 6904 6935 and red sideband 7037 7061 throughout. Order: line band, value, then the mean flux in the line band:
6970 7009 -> -1.3 A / 6.67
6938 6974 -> -0.6 A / 6.66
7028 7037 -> -0.7 A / 6.83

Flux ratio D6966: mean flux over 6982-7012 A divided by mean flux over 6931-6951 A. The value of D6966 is 1.03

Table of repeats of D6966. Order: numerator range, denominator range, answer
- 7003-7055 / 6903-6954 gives 0.96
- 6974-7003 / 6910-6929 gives 1.03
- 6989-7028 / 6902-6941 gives 0.95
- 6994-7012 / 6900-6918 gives 0.92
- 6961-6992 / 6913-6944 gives 1.03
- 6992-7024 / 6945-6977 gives 0.95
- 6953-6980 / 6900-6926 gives 0.97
